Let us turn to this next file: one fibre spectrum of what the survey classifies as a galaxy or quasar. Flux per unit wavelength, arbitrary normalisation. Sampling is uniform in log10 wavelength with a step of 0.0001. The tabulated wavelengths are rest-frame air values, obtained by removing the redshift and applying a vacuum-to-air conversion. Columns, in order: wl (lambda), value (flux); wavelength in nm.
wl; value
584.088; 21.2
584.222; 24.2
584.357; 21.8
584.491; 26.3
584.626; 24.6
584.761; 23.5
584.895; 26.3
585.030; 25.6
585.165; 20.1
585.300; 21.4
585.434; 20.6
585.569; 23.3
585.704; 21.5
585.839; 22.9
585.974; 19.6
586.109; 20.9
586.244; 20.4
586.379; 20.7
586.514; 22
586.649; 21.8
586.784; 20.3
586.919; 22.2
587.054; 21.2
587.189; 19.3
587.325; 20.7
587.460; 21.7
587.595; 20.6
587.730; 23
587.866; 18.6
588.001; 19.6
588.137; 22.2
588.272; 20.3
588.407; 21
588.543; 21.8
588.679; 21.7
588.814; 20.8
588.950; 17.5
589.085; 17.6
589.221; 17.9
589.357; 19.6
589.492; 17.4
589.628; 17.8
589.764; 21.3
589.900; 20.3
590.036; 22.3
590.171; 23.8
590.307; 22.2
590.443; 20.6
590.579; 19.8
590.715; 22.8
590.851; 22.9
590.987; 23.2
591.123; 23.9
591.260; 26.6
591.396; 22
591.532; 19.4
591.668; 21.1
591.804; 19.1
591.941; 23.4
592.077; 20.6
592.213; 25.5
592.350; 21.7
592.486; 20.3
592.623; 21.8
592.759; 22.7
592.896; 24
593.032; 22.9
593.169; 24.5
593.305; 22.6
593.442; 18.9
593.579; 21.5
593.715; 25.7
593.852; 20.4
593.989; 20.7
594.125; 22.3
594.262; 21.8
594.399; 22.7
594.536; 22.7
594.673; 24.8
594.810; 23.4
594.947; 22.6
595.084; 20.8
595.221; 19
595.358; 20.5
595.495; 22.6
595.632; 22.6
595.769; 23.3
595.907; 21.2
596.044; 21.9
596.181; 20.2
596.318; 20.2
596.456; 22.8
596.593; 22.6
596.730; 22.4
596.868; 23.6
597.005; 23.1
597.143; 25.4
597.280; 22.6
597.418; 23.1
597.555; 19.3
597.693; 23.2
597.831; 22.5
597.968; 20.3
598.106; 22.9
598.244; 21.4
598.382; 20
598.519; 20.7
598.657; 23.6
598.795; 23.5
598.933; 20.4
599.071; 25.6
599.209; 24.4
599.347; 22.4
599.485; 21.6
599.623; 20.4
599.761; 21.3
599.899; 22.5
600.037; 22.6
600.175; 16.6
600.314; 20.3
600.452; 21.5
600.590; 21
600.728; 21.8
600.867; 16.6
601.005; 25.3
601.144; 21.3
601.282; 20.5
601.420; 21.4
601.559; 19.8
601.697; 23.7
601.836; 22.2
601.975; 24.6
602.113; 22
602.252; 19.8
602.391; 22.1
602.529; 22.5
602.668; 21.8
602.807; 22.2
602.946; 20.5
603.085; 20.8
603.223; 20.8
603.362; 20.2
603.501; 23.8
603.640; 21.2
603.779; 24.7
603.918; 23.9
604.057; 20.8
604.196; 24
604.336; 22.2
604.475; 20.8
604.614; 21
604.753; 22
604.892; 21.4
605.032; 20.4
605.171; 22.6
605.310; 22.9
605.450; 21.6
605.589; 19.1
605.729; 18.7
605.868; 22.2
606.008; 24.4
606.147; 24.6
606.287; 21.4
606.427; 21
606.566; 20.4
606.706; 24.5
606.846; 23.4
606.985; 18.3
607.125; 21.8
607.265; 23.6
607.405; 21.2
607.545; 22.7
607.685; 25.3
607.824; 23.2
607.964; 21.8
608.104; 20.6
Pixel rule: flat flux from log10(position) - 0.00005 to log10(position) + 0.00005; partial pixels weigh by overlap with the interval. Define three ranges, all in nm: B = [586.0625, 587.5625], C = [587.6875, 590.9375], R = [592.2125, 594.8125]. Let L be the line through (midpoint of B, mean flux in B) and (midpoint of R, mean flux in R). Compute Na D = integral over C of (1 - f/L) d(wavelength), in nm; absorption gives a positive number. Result 0.15 nm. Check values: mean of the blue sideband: 21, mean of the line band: 20.5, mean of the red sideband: 22.4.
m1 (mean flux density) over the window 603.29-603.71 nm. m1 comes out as 21.7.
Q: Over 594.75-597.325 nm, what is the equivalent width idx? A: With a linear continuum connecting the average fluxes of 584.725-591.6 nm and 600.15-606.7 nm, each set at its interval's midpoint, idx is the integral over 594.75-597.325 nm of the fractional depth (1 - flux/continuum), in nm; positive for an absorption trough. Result -0.082 nm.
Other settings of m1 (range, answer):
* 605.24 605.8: 20.6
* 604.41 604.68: 20.9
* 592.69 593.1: 23.2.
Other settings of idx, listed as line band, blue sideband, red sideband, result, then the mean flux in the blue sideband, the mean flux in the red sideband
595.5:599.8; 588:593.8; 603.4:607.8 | -0.09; 21.5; 22.1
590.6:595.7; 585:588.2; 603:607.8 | -0.18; 21.2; 22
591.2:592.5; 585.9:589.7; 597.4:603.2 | -0.08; 20.3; 21.6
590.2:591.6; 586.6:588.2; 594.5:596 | -0.06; 20.9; 22.1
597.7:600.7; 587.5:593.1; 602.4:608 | 0.00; 21.3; 22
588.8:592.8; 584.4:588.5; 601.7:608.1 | 0.11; 21.7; 22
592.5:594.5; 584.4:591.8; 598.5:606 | -0.07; 21.4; 21.7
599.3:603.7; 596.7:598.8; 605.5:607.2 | 0.12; 22.3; 21.7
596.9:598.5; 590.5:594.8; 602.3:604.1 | 0.00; 22.3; 21.9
